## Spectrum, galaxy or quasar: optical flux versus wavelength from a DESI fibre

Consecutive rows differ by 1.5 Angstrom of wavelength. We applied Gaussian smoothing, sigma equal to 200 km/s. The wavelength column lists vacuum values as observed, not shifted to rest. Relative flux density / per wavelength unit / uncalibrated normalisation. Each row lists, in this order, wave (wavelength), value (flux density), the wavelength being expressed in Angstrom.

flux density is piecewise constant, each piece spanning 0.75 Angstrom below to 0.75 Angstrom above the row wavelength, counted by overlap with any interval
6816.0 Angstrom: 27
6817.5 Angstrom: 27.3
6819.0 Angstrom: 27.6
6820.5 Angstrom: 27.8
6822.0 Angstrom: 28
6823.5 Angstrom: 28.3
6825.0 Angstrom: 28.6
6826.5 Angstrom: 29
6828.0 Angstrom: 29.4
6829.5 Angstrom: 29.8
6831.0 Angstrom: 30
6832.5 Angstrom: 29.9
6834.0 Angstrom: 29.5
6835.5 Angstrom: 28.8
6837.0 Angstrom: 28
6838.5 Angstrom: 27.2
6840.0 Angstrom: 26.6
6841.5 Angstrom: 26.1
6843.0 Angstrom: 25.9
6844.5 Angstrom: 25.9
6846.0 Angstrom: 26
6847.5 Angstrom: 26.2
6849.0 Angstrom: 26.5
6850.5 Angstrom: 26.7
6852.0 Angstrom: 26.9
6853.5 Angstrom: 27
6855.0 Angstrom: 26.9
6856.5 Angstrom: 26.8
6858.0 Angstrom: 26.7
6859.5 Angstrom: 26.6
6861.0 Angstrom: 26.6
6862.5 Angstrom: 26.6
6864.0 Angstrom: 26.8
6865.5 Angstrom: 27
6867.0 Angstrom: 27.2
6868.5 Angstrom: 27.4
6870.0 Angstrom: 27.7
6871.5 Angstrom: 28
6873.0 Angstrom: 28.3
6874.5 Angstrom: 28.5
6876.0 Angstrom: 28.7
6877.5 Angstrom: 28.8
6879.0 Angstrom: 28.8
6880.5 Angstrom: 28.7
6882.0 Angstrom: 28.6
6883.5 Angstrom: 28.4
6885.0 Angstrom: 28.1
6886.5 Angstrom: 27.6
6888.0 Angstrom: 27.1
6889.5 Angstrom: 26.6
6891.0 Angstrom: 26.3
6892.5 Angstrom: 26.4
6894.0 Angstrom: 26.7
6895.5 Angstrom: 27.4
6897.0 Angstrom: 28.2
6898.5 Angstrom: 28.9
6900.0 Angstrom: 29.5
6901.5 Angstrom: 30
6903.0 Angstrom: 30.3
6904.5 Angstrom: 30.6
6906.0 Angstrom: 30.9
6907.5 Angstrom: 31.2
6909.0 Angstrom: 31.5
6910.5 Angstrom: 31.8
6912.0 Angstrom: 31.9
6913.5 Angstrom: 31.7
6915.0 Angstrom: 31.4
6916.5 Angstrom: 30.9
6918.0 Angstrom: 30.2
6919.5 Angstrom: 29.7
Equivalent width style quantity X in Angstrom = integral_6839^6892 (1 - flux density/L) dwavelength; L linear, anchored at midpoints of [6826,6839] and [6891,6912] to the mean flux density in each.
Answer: 3.7 Angstrom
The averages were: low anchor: 29.1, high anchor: 29.5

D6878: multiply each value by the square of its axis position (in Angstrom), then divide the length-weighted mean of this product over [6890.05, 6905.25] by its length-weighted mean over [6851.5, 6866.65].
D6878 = 1.07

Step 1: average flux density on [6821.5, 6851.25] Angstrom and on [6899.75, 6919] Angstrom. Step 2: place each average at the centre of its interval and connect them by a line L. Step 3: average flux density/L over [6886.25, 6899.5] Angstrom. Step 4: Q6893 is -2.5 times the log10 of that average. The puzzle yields 0.11 mag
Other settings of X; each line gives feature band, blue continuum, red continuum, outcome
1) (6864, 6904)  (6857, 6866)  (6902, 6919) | 0.9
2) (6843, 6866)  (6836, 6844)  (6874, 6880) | 0.8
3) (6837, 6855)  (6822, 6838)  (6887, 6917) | 1.6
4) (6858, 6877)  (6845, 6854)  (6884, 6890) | -0.3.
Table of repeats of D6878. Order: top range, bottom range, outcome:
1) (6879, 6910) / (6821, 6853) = 1.05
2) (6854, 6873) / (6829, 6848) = 0.99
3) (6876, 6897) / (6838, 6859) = 1.06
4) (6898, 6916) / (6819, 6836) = 1.09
